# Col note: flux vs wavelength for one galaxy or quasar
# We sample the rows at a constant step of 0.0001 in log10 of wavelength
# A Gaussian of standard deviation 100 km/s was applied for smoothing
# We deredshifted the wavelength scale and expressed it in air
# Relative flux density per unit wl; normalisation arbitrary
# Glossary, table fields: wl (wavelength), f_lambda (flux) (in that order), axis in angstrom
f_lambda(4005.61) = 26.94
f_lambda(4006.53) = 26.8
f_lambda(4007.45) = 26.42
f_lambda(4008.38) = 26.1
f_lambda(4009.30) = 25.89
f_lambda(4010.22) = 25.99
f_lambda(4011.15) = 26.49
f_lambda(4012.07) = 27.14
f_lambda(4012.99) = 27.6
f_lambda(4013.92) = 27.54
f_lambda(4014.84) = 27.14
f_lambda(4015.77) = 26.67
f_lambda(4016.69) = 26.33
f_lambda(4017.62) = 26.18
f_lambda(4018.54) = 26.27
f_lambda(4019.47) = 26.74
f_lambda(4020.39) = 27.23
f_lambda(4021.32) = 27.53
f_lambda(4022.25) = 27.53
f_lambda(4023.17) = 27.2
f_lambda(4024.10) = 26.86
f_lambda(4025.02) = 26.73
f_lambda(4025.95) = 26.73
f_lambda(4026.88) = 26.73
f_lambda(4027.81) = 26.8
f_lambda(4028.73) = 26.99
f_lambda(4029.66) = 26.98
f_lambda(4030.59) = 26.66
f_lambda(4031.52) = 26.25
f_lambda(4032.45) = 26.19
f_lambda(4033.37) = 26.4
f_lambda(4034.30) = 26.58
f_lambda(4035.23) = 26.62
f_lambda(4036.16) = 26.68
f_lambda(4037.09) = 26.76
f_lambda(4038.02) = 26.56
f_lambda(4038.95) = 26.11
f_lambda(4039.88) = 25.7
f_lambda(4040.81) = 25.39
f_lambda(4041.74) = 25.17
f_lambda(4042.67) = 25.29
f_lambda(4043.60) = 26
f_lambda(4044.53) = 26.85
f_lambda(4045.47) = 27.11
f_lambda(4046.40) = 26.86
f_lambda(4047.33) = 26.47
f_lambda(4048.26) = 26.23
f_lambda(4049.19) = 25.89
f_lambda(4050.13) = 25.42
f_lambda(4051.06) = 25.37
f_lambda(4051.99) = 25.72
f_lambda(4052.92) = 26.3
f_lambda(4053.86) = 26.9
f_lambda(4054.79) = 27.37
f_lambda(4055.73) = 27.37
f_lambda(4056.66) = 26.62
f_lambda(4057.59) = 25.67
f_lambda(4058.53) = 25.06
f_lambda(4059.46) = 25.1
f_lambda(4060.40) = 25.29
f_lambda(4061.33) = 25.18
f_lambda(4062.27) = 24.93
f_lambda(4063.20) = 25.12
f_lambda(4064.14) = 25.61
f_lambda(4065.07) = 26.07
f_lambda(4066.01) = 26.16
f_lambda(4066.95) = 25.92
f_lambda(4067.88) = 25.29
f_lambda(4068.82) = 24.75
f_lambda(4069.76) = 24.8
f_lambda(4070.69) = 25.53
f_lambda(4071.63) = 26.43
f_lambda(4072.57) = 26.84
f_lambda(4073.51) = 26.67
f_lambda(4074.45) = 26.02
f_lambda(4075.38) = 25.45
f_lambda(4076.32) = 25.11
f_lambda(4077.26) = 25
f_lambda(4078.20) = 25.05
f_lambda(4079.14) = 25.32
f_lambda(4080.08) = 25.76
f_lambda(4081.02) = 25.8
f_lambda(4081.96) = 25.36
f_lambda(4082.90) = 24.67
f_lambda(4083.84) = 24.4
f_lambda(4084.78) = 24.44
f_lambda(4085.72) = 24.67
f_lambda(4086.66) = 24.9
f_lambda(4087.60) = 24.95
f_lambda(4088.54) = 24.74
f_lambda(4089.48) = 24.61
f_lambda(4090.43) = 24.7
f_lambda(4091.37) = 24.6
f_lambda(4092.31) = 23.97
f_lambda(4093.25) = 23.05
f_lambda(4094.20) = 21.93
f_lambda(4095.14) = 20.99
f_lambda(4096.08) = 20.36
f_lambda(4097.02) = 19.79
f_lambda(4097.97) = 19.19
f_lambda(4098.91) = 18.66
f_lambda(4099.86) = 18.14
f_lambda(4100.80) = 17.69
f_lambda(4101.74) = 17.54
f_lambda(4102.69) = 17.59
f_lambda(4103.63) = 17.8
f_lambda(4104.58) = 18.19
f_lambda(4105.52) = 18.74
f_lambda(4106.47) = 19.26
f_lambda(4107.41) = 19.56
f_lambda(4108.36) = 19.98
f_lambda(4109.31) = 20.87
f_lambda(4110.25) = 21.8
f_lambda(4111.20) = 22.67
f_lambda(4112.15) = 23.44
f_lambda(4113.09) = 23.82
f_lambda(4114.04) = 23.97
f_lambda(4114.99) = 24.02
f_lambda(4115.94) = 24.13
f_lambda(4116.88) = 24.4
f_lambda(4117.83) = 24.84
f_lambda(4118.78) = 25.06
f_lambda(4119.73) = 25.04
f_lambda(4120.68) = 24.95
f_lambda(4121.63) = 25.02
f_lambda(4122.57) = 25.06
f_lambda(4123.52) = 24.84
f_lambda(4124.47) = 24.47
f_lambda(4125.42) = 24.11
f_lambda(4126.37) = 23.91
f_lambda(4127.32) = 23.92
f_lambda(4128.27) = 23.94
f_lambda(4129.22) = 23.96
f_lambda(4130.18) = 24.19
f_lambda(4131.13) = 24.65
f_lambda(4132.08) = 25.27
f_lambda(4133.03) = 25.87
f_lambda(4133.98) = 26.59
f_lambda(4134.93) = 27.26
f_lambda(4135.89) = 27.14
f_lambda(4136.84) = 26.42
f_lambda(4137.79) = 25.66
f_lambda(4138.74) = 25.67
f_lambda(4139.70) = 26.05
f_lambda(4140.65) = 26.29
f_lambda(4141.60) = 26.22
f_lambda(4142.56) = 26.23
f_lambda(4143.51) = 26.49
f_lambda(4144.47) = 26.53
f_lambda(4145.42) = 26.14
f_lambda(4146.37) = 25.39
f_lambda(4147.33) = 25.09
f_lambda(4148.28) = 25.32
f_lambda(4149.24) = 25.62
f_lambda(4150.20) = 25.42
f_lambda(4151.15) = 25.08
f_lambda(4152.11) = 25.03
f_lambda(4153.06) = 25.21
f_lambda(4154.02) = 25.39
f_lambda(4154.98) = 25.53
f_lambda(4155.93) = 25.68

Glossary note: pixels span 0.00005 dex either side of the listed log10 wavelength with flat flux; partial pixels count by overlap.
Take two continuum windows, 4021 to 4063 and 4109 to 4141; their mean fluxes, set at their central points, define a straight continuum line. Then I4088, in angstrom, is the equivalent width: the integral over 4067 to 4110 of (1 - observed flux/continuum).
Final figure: 4.31 angstrom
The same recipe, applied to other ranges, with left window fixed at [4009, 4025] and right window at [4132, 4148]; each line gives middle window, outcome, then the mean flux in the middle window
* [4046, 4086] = 1.36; 25.7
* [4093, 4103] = 2.62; 19.5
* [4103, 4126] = 3.13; 22.7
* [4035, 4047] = 0.22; 26.2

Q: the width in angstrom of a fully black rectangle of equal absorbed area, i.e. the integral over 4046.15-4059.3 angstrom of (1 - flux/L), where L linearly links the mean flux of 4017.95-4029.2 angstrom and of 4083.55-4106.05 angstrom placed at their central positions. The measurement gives -0.8 angstrom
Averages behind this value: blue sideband 26.9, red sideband 21.5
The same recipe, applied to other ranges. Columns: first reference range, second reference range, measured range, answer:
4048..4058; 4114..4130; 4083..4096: 0.7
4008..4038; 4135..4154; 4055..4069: 0.4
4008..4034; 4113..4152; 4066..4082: 0.3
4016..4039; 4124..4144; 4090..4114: 4.8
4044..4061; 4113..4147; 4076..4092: 0.5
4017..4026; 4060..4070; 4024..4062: -0.2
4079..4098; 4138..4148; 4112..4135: 0.5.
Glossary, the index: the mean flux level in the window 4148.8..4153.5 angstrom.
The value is 25.3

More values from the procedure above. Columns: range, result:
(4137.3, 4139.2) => 25.7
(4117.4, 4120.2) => 25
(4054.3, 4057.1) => 27.1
